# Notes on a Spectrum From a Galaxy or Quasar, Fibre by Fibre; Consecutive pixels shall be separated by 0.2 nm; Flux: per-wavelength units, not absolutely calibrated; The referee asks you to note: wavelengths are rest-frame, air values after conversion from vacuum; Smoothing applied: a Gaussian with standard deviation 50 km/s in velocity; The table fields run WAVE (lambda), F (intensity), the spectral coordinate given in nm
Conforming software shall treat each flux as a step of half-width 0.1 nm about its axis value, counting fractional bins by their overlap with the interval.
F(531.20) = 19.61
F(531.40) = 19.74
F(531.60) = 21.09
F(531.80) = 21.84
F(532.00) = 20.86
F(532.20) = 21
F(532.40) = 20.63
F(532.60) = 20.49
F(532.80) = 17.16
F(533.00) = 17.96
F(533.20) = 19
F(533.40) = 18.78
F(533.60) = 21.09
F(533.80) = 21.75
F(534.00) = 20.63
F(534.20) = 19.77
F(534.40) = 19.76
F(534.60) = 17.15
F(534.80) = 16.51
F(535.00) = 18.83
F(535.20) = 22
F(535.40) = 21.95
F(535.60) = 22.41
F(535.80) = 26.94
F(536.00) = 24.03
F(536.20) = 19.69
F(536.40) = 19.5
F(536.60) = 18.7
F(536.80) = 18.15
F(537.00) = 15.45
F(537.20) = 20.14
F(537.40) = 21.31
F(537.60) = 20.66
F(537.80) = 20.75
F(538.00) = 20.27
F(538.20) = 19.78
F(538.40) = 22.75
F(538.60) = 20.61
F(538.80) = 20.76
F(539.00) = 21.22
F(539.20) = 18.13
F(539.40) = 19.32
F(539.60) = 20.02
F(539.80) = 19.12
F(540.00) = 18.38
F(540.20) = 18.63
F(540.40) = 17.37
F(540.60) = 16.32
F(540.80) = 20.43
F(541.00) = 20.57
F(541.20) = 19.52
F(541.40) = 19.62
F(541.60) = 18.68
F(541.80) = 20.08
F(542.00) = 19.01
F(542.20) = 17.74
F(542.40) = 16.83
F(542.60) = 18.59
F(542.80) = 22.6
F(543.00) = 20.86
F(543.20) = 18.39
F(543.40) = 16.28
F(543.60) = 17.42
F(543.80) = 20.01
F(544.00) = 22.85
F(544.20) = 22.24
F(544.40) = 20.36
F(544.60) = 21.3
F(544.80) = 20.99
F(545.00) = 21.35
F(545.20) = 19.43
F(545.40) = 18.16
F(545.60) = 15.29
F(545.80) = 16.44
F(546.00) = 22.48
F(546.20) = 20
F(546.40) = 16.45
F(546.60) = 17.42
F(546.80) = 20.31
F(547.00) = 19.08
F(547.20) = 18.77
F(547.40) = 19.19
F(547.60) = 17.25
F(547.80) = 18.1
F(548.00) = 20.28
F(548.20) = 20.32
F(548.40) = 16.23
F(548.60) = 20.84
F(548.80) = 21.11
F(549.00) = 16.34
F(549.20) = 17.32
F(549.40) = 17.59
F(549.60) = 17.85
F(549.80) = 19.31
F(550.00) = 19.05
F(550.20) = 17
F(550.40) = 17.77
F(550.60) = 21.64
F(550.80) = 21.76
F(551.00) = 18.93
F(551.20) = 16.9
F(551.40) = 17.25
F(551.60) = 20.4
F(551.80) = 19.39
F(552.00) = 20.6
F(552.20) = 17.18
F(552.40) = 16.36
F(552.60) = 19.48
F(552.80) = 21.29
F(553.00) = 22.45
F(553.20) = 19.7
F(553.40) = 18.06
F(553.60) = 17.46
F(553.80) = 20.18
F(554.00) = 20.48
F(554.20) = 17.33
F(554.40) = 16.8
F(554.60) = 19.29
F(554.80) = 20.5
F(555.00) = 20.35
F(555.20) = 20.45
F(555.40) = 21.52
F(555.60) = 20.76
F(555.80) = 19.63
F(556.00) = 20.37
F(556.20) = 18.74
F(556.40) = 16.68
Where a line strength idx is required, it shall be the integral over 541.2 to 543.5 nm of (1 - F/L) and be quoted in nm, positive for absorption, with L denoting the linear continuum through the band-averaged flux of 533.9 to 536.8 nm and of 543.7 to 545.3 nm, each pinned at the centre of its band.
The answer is 0.21 nm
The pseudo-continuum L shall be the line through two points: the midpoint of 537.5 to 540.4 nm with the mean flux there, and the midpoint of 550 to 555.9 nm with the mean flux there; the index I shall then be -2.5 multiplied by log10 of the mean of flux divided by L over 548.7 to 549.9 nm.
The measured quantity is 0.07 mag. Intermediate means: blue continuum 19.9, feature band 18.3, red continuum 19.3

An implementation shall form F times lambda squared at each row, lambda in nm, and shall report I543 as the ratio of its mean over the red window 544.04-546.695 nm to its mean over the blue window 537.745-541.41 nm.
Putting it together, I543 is 1.01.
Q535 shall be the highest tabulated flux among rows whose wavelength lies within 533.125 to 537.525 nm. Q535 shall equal 26.94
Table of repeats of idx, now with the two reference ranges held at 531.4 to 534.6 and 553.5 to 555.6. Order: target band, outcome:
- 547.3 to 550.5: 0.190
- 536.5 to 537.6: 0.055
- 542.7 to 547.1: 0.044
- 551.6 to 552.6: 0.044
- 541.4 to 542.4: 0.053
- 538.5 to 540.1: 0.014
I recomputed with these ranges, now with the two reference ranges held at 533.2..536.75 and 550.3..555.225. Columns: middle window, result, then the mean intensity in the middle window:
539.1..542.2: 0.06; 19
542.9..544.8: -0.01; 20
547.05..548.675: 0.04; 18.8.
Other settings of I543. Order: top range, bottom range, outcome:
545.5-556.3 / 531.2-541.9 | 1.01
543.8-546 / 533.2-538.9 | 1.01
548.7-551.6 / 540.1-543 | 1.01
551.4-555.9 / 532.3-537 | 1.04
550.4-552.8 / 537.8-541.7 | 1.02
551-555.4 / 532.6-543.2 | 1.03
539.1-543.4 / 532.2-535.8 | 0.98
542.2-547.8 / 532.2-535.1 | 1.04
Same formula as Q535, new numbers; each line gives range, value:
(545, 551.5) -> 22.48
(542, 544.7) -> 22.85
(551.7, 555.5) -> 22.45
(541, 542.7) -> 20.57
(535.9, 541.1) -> 24.03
